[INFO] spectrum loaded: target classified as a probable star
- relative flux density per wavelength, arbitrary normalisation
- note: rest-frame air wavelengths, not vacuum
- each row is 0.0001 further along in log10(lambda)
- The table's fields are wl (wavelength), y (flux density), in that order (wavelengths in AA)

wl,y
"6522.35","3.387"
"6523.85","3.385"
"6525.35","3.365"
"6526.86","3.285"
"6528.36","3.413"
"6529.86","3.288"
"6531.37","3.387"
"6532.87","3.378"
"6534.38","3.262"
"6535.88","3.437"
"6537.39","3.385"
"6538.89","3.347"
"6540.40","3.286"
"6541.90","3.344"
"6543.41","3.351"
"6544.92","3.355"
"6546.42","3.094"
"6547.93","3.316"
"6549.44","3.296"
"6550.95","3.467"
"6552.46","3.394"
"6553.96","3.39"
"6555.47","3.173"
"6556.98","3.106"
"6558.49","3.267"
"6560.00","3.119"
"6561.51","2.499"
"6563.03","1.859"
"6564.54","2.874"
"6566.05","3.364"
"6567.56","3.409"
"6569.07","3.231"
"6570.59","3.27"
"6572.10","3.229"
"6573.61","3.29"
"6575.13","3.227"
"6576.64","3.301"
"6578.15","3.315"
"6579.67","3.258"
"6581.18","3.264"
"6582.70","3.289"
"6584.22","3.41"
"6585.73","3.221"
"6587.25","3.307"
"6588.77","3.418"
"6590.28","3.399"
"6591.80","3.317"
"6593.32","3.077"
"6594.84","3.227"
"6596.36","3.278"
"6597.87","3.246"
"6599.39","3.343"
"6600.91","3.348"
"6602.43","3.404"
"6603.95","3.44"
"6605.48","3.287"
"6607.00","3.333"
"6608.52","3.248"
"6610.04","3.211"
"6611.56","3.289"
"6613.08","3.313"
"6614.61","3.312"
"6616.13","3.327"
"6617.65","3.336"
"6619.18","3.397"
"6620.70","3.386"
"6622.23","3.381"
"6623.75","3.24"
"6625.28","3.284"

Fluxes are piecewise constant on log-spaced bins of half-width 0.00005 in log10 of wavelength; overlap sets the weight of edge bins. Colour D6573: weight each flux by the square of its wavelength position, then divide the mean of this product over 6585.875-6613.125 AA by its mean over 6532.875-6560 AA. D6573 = 1.02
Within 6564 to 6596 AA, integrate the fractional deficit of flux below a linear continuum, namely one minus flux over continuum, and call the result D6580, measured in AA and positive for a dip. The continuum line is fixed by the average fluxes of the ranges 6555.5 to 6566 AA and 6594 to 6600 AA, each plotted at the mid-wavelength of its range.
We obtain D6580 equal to -2.11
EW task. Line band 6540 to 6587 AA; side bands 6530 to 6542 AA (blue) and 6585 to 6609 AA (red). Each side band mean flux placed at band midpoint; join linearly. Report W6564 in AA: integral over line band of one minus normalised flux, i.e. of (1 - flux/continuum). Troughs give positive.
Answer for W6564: 1.8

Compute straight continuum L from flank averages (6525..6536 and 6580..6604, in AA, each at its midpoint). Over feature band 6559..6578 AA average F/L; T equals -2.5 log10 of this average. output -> 0.09 mag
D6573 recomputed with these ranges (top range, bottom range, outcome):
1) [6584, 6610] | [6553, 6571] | 1.10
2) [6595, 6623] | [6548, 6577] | 1.07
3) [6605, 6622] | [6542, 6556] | 1.02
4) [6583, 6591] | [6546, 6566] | 1.10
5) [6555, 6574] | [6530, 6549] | 0.92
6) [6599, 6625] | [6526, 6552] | 1.02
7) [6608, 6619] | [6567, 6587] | 1.02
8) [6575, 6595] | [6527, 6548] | 1.00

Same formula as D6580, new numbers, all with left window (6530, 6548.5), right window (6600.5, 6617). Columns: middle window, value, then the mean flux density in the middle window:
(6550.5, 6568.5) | 1.4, 3.07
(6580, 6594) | 0.1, 3.3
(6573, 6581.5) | 0.1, 3.28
